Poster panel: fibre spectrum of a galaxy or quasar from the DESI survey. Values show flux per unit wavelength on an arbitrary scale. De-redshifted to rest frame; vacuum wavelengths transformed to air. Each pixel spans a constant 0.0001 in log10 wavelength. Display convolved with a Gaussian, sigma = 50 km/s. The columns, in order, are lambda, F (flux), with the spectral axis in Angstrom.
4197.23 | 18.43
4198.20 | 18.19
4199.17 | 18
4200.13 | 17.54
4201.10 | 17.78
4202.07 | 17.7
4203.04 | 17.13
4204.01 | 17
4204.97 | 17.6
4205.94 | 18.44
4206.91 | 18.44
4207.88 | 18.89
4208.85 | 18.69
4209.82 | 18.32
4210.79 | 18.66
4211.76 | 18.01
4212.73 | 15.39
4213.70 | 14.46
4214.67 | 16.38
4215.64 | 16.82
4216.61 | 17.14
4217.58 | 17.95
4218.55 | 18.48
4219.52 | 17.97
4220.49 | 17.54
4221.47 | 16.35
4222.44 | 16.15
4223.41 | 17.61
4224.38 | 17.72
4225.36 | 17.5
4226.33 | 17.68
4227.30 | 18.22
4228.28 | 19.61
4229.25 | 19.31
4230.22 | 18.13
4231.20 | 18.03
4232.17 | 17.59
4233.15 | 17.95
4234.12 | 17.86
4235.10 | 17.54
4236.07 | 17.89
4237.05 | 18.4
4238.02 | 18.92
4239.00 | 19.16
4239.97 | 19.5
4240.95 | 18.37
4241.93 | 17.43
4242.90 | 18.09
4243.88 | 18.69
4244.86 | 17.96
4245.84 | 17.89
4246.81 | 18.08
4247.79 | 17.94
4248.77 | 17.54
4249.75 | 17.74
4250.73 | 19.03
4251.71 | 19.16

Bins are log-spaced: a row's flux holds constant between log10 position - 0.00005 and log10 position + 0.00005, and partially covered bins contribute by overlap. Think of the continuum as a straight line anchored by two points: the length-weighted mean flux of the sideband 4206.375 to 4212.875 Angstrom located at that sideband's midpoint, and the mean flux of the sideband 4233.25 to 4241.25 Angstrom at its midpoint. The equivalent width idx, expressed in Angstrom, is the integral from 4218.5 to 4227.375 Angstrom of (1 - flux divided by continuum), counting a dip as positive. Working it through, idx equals 0.4 Angstrom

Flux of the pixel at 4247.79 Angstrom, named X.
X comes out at 17.94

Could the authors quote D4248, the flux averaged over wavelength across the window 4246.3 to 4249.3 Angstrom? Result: 17.9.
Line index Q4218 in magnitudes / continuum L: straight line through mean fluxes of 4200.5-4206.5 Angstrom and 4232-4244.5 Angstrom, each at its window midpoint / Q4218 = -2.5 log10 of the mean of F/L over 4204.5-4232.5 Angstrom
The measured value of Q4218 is 0.012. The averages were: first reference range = 17.6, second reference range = 18.3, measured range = 17.7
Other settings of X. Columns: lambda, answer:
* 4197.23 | 18.43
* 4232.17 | 17.59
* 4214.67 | 16.38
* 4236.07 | 17.89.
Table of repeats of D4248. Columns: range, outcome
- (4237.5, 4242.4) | 18.7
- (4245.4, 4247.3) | 18.1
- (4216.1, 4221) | 17.8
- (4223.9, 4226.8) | 17.6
